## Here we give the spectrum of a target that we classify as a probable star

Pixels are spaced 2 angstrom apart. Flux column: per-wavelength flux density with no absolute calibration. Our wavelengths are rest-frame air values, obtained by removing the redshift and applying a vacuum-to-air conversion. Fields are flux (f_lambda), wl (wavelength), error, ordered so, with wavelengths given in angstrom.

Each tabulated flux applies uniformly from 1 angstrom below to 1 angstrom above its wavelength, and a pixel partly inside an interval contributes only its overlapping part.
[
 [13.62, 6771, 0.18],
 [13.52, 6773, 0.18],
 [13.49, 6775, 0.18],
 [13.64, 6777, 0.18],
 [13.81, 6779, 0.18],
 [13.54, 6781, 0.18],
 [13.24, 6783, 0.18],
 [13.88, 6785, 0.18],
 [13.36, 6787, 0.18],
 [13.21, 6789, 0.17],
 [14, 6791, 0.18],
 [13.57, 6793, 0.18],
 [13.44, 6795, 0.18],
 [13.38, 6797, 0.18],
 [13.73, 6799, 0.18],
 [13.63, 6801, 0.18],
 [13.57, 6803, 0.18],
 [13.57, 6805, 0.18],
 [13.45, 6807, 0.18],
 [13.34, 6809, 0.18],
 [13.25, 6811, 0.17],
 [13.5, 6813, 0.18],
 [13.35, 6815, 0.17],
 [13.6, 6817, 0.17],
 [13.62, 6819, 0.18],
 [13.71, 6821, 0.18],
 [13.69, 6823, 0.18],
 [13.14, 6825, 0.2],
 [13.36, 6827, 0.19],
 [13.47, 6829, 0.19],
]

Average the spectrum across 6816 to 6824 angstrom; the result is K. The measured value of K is 13.7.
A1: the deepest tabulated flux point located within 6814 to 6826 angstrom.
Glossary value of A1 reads 13.14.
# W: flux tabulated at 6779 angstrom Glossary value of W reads 13.81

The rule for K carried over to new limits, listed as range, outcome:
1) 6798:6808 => 13.6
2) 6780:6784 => 13.4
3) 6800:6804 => 13.6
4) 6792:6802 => 13.6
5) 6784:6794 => 13.6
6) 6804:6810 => 13.5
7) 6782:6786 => 13.6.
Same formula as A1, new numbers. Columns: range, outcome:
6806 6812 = 13.25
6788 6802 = 13.21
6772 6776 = 13.49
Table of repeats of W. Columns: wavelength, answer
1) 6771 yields 13.62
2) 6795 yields 13.44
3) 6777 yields 13.64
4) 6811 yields 13.25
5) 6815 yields 13.35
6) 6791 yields 14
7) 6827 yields 13.36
